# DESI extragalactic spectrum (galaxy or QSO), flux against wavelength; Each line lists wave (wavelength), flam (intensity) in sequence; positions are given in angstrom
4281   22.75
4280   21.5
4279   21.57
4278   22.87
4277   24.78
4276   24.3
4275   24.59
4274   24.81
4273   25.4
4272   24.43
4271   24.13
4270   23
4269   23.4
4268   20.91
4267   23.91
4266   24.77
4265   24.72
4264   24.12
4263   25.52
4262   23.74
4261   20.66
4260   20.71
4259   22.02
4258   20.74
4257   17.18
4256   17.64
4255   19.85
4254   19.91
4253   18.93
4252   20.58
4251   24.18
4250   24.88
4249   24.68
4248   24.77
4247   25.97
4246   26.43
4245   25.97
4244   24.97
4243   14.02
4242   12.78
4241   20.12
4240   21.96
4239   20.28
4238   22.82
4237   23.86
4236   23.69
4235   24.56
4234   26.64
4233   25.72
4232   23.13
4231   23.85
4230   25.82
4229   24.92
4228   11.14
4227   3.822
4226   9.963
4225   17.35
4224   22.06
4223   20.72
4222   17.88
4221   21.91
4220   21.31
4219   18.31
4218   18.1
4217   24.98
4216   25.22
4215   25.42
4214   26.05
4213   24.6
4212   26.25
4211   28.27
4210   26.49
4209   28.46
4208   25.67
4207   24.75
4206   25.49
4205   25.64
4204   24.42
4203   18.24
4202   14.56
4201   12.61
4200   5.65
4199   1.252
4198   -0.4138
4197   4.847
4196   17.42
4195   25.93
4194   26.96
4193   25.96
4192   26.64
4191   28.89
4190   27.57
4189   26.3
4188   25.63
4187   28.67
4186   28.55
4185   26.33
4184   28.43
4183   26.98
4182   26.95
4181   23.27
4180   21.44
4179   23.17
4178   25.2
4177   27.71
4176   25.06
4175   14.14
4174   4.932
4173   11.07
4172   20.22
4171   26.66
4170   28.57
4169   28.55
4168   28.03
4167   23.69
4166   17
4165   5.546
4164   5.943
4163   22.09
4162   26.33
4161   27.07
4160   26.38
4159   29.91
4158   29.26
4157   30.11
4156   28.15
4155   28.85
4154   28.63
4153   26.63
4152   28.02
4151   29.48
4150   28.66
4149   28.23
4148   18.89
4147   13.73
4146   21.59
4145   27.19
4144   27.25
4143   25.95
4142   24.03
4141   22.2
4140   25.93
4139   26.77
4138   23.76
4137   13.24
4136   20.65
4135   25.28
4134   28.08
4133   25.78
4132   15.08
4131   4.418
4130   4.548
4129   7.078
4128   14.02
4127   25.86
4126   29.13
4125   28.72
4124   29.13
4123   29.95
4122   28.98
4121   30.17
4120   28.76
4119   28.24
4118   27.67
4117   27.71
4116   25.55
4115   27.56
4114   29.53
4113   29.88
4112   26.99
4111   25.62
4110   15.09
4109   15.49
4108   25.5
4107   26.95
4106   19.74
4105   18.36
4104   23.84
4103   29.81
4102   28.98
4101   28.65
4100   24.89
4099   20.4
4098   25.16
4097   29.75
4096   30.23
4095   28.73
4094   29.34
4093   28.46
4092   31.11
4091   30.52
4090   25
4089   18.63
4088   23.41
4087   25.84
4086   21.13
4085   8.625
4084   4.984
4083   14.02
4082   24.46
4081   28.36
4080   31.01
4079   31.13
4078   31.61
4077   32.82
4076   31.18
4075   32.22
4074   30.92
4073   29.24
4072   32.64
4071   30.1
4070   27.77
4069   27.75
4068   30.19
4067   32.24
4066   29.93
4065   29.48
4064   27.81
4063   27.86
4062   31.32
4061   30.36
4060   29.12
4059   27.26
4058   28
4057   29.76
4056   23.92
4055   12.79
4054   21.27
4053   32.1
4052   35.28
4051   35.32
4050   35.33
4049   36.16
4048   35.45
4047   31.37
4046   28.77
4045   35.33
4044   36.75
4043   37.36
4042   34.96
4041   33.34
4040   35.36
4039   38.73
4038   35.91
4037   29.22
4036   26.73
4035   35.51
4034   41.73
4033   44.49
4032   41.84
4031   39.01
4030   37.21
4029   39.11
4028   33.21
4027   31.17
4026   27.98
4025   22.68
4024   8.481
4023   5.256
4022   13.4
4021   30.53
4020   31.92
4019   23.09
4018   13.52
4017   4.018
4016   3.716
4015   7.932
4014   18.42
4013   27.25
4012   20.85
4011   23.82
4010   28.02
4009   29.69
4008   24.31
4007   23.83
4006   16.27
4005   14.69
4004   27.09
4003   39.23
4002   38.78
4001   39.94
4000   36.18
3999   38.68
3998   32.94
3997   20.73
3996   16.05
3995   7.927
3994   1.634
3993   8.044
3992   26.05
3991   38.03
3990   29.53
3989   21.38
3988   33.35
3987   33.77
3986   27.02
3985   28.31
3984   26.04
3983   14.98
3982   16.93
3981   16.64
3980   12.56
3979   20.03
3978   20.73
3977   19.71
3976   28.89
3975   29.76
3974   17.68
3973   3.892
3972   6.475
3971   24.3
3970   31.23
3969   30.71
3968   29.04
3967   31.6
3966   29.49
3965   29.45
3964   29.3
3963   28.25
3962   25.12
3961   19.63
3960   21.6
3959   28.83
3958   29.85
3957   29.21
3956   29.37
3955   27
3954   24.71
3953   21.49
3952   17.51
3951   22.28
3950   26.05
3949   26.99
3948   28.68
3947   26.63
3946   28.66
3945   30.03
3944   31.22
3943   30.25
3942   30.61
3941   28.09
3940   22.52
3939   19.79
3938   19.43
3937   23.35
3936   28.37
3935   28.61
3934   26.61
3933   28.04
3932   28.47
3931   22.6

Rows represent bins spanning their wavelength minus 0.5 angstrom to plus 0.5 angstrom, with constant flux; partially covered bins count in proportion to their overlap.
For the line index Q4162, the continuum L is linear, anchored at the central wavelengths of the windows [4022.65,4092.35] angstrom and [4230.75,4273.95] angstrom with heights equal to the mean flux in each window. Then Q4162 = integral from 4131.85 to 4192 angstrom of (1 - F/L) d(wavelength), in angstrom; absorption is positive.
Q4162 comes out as 4.01 angstrom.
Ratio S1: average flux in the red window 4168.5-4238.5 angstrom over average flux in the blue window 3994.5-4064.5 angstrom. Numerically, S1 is 0.8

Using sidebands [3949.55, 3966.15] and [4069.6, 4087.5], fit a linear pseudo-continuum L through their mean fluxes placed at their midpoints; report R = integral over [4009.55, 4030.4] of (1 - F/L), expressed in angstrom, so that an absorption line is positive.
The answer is 3.6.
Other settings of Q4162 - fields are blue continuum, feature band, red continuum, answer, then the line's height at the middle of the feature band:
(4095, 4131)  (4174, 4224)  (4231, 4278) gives 2.8 angstrom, 23.5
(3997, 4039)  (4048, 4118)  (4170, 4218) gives -4.5 angstrom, 25.2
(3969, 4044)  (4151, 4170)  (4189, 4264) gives -1.9 angstrom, 22.4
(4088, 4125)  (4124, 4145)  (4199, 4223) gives 3.2 angstrom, 25.1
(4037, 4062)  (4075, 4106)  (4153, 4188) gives 3.8 angstrom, 28.9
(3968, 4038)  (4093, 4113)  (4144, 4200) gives -1.4 angstrom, 23.5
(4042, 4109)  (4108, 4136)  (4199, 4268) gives 2.7 angstrom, 25.9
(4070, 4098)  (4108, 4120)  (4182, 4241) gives -0.1 angstrom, 25.4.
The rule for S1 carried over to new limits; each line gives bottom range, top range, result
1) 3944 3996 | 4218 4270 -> 0.90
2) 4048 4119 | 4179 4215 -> 0.83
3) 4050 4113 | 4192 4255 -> 0.79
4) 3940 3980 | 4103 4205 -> 0.90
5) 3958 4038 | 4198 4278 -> 0.87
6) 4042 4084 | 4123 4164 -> 0.79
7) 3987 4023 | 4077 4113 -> 1.06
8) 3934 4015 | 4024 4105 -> 1.18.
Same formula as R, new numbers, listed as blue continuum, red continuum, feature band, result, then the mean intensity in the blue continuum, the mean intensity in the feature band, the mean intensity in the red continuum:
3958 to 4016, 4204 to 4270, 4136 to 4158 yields -2.15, 24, 25.1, 22.3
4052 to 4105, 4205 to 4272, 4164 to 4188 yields 1.69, 26.8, 22.3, 22.3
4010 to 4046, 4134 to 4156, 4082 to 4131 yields 3.35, 27.7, 23.9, 24.7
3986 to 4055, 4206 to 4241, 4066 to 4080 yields -2.40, 27.6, 30.7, 22.3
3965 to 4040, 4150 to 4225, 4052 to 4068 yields -2.33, 25.1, 27.9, 22.7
